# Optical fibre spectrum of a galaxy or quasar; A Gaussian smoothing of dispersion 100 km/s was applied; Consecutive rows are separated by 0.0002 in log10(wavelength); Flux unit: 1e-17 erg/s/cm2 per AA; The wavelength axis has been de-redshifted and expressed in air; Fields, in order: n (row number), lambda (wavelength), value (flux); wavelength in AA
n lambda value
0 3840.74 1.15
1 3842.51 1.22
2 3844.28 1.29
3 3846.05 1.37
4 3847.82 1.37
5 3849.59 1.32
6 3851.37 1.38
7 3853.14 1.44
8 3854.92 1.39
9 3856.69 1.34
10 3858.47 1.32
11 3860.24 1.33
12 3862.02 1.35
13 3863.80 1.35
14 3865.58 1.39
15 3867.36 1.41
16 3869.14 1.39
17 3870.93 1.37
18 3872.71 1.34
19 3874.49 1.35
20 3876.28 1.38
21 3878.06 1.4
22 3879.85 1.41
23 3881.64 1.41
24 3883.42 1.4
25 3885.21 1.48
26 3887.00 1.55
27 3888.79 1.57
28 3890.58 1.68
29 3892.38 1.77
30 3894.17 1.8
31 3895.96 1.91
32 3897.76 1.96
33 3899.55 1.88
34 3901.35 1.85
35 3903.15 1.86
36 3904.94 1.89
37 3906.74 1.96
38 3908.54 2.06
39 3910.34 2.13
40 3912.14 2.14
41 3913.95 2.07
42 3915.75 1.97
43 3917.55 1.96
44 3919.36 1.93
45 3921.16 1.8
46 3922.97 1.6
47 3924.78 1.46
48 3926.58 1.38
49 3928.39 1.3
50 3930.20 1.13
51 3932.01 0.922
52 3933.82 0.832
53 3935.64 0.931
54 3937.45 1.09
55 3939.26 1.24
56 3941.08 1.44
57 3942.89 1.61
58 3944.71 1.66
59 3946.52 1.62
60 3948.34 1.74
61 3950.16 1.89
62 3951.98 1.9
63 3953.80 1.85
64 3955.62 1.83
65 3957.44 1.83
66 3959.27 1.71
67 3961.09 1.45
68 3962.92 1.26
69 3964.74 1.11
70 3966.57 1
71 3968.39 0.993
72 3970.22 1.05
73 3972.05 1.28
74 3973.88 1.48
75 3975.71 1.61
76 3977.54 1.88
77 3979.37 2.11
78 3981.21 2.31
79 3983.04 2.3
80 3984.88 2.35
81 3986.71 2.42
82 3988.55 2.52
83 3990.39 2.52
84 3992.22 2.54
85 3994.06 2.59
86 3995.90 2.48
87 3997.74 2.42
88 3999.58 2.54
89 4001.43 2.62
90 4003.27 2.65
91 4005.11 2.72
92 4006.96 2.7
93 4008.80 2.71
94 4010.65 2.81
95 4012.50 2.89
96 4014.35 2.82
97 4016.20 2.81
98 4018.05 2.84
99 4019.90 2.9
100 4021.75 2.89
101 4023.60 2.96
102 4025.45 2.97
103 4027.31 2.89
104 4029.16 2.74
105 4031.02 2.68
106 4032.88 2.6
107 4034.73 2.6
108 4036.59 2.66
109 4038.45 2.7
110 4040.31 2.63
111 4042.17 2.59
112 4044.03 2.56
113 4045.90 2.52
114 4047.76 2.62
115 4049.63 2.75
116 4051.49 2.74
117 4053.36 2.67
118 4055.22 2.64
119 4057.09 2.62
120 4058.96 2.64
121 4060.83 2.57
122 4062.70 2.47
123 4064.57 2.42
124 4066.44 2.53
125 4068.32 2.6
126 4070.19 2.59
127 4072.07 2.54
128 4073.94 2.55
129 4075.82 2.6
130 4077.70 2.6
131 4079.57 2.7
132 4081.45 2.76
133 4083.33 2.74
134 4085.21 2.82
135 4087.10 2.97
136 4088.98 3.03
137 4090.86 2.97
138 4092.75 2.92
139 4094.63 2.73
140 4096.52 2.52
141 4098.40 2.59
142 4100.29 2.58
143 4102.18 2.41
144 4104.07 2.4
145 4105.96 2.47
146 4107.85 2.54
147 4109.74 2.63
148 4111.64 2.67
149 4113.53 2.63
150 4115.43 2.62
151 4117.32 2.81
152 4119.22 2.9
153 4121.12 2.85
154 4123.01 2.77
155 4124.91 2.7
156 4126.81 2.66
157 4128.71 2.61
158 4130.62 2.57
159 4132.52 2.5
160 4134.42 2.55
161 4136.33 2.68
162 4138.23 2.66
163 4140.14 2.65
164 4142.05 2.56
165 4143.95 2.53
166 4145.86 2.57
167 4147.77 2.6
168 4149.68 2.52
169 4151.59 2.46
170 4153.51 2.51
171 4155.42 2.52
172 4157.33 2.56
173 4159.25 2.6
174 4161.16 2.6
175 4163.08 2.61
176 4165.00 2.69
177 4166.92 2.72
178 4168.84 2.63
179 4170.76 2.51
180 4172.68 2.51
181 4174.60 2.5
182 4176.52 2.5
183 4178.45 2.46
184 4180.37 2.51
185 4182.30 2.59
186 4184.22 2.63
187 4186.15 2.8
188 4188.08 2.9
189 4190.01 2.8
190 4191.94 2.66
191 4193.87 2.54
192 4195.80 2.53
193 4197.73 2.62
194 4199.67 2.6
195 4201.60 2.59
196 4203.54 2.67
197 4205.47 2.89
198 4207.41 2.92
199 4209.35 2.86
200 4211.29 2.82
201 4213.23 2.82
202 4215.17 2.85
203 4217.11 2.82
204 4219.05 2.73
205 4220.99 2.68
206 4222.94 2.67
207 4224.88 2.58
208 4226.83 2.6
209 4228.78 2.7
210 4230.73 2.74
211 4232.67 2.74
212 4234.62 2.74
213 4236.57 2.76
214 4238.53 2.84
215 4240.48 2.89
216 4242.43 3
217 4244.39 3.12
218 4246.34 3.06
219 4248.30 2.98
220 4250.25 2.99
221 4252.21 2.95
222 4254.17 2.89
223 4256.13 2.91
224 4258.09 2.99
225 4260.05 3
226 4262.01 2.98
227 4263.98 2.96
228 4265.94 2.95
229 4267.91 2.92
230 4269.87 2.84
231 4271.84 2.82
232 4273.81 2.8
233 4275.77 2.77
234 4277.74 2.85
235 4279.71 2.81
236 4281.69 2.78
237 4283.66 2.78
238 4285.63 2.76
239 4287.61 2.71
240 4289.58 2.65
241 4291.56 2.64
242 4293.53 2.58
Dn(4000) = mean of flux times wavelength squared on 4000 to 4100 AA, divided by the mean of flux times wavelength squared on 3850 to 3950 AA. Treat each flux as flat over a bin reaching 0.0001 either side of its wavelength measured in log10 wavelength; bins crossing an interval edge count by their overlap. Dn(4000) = 1.9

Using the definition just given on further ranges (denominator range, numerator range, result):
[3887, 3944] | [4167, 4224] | 1.87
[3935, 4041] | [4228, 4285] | 1.51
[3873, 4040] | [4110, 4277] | 1.54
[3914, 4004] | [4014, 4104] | 1.60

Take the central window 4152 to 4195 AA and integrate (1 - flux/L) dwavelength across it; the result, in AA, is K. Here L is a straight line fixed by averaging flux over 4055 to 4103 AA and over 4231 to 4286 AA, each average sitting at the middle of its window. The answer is 2.7 AA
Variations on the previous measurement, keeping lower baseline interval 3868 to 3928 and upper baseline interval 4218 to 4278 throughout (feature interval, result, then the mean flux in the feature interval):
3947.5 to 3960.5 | 0.47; 1.81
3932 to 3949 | 4.78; 1.32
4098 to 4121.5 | -2.17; 2.62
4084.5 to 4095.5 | -2.73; 2.91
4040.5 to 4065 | -4.41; 2.61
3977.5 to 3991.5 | -2.46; 2.33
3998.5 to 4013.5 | -4.74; 2.7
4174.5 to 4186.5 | 0.31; 2.56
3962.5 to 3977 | 5.22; 1.24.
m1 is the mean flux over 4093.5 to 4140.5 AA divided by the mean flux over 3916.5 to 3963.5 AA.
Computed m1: 1.7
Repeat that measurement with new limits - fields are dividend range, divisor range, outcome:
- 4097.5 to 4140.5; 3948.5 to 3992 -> 1.48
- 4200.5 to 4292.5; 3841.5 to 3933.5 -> 1.81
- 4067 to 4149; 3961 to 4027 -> 1.16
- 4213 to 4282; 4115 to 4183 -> 1.09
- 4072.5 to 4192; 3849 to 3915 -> 1.65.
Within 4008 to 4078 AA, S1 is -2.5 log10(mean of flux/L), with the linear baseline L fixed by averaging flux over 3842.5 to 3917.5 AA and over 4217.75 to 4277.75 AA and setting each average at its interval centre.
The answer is -0.24 mag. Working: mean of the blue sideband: 1.59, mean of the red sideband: 2.85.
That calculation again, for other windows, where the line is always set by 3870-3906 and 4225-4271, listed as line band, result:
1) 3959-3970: 0.476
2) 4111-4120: -0.129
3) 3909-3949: 0.135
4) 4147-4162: 0.005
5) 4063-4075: -0.127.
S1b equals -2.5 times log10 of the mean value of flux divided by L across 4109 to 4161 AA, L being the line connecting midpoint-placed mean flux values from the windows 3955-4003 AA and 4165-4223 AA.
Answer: -0.06 mag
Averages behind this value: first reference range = 1.94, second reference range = 2.68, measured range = 2.62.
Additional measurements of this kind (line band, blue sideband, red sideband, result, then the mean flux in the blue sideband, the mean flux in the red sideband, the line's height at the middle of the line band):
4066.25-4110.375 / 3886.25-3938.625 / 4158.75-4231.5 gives -0.16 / 1.67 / 2.67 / 2.29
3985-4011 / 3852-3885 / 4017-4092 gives -0.12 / 1.38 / 2.7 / 2.3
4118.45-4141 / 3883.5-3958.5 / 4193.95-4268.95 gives -0.10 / 1.67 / 2.82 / 2.44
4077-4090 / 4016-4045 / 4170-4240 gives -0.03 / 2.75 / 2.69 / 2.73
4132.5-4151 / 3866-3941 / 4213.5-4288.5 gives -0.06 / 1.58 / 2.84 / 2.45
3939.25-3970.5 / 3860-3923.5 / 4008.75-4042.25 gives 0.39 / 1.67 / 2.78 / 2.2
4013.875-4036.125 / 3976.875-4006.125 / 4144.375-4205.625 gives -0.14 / 2.44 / 2.6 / 2.47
